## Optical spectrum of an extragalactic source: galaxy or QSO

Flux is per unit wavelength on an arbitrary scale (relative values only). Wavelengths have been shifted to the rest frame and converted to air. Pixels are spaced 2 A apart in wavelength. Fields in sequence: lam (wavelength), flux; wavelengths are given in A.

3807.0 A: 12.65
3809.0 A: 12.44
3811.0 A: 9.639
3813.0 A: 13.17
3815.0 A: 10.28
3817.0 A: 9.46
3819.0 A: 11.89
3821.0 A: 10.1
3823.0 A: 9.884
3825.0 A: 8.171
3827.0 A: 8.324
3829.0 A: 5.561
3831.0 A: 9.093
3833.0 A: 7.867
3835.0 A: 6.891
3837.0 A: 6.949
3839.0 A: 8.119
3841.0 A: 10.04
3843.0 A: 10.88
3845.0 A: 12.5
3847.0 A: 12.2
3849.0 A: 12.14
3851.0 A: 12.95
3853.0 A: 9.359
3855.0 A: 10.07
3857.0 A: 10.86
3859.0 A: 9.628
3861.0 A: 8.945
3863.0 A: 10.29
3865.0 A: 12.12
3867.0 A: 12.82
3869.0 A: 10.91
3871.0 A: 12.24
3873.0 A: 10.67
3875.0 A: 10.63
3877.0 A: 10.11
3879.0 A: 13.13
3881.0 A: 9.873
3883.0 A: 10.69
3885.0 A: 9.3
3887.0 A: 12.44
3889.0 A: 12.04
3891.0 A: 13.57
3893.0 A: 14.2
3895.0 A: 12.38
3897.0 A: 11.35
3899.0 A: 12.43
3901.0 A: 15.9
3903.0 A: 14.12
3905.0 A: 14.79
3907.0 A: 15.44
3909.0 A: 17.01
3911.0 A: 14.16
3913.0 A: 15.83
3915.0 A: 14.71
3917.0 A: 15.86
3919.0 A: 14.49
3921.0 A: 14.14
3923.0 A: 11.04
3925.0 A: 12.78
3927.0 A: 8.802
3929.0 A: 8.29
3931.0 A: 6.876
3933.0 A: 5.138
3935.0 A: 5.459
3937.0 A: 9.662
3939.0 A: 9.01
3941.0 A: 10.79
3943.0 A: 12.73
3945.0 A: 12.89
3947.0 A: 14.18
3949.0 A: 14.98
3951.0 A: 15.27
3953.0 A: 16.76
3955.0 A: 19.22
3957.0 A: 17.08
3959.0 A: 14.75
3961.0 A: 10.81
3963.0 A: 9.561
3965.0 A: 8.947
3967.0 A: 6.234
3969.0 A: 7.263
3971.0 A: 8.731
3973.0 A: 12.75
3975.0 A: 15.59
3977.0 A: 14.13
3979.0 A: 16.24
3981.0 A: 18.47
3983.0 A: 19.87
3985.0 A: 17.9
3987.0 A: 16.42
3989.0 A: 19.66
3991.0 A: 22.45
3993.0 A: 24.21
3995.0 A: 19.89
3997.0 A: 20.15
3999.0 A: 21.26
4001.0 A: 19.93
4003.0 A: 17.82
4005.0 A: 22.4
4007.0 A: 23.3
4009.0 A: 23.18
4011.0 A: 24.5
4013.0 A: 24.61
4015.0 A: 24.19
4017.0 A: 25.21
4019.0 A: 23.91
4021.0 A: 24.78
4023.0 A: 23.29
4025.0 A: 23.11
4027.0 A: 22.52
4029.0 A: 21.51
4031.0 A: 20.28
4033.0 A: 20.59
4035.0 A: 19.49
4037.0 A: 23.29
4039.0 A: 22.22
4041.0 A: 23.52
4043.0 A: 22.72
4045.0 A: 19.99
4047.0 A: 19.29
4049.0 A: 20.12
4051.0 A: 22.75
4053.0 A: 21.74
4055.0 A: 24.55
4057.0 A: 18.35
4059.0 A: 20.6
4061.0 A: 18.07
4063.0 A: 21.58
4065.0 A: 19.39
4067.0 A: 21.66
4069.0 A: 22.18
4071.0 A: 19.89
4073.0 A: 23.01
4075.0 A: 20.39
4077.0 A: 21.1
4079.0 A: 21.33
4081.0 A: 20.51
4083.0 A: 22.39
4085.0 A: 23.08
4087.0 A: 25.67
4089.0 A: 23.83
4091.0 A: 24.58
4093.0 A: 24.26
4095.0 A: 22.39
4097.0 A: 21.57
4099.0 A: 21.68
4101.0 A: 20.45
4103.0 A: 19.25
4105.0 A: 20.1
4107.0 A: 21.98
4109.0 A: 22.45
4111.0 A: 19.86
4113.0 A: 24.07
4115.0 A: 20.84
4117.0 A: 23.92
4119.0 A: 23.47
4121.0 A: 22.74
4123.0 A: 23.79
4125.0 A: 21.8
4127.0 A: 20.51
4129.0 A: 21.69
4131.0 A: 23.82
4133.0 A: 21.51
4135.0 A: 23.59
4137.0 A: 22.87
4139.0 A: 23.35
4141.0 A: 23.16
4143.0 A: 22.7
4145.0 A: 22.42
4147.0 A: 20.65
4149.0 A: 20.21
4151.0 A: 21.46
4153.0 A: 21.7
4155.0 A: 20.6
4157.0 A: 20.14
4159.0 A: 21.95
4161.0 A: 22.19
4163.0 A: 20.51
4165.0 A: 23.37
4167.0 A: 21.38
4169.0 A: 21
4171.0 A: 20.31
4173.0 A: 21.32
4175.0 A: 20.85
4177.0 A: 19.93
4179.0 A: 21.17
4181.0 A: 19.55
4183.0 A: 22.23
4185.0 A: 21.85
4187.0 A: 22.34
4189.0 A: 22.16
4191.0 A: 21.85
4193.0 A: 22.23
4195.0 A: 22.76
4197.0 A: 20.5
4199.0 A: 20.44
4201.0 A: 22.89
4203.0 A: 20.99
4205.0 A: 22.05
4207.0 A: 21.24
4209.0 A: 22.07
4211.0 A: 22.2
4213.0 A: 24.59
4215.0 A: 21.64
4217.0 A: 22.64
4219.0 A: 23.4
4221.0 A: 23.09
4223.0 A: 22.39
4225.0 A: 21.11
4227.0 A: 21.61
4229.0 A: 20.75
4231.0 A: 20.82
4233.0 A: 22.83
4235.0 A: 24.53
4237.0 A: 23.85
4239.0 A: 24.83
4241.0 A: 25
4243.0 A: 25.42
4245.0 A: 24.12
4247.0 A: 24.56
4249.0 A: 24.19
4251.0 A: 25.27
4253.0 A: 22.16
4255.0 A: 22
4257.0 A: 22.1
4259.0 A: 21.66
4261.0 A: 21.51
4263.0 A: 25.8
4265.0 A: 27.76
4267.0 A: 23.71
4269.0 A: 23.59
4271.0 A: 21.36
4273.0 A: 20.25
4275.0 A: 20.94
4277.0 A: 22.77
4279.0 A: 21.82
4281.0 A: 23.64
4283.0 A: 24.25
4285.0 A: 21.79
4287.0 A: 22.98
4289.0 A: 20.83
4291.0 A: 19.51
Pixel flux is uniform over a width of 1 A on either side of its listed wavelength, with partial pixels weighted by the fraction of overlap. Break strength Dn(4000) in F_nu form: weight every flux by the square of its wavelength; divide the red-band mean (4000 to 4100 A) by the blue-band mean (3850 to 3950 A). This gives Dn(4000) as 2.01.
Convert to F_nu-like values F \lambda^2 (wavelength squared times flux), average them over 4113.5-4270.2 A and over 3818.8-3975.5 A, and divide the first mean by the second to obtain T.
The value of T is 2.3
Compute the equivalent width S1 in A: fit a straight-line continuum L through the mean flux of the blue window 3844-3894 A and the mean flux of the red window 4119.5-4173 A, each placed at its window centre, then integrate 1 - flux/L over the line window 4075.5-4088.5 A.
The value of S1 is -1.9 A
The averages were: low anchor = 11.3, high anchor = 21.9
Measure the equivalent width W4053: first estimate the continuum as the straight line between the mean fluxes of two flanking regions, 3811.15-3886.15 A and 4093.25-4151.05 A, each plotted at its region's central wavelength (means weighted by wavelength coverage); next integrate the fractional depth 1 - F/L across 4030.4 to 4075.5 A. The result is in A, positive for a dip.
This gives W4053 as -5.0 A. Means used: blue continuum 10.2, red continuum 22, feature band 21.1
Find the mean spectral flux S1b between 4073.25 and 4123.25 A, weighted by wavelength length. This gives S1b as 22.2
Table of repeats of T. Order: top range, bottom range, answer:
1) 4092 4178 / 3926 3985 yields 1.95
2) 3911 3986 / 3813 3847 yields 1.44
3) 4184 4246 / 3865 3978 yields 2.13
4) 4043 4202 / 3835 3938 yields 2.12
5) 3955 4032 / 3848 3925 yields 1.58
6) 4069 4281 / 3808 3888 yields 2.54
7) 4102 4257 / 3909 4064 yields 1.41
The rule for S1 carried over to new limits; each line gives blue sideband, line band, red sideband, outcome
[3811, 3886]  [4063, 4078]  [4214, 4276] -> -3.20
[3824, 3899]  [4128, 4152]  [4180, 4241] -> -2.93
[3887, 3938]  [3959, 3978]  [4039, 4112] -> 5.99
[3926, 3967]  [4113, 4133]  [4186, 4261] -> -4.28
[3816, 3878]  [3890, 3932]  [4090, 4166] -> -1.74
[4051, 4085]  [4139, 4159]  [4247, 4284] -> 0.34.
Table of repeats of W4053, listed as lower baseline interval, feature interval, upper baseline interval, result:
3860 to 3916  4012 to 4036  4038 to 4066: -3.93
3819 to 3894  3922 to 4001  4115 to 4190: 4.46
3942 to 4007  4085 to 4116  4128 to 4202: -3.89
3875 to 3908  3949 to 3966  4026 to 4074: 2.11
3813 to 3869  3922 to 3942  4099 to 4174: 7.08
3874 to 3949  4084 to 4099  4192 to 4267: -4.36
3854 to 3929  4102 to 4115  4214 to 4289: -1.71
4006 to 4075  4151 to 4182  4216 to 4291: 2.06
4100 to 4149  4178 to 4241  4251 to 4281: 0.89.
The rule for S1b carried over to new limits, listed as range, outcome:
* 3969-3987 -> 15.1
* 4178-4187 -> 21.3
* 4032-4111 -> 21.6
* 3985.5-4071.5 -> 21.6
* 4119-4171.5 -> 21.9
